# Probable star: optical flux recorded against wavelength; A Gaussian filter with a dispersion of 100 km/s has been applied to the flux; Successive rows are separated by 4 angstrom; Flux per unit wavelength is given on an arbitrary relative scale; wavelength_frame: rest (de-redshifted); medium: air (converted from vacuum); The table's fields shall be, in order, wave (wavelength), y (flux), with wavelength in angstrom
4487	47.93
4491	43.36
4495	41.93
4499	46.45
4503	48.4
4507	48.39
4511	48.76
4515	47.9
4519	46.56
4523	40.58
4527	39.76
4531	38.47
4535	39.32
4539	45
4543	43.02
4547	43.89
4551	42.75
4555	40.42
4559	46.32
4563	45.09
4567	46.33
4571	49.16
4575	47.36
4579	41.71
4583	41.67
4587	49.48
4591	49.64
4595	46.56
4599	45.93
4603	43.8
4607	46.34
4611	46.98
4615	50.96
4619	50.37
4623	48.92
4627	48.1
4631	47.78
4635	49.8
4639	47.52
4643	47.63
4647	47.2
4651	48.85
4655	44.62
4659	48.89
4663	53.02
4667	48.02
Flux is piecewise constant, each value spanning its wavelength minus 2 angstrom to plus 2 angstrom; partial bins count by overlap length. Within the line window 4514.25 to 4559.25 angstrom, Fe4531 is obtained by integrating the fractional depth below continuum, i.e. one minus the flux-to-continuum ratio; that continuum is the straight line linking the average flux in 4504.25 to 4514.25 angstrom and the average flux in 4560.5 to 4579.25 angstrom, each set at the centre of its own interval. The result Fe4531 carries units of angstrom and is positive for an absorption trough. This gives 4.7 angstrom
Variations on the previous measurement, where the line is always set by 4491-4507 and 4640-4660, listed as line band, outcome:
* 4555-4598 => 0.46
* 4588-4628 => -0.77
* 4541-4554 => 0.90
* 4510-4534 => 1.38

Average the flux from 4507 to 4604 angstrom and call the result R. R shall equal 44.6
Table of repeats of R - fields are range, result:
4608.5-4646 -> 48.6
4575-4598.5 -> 46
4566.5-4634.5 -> 47.2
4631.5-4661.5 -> 47.9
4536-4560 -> 43.3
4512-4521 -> 47.4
